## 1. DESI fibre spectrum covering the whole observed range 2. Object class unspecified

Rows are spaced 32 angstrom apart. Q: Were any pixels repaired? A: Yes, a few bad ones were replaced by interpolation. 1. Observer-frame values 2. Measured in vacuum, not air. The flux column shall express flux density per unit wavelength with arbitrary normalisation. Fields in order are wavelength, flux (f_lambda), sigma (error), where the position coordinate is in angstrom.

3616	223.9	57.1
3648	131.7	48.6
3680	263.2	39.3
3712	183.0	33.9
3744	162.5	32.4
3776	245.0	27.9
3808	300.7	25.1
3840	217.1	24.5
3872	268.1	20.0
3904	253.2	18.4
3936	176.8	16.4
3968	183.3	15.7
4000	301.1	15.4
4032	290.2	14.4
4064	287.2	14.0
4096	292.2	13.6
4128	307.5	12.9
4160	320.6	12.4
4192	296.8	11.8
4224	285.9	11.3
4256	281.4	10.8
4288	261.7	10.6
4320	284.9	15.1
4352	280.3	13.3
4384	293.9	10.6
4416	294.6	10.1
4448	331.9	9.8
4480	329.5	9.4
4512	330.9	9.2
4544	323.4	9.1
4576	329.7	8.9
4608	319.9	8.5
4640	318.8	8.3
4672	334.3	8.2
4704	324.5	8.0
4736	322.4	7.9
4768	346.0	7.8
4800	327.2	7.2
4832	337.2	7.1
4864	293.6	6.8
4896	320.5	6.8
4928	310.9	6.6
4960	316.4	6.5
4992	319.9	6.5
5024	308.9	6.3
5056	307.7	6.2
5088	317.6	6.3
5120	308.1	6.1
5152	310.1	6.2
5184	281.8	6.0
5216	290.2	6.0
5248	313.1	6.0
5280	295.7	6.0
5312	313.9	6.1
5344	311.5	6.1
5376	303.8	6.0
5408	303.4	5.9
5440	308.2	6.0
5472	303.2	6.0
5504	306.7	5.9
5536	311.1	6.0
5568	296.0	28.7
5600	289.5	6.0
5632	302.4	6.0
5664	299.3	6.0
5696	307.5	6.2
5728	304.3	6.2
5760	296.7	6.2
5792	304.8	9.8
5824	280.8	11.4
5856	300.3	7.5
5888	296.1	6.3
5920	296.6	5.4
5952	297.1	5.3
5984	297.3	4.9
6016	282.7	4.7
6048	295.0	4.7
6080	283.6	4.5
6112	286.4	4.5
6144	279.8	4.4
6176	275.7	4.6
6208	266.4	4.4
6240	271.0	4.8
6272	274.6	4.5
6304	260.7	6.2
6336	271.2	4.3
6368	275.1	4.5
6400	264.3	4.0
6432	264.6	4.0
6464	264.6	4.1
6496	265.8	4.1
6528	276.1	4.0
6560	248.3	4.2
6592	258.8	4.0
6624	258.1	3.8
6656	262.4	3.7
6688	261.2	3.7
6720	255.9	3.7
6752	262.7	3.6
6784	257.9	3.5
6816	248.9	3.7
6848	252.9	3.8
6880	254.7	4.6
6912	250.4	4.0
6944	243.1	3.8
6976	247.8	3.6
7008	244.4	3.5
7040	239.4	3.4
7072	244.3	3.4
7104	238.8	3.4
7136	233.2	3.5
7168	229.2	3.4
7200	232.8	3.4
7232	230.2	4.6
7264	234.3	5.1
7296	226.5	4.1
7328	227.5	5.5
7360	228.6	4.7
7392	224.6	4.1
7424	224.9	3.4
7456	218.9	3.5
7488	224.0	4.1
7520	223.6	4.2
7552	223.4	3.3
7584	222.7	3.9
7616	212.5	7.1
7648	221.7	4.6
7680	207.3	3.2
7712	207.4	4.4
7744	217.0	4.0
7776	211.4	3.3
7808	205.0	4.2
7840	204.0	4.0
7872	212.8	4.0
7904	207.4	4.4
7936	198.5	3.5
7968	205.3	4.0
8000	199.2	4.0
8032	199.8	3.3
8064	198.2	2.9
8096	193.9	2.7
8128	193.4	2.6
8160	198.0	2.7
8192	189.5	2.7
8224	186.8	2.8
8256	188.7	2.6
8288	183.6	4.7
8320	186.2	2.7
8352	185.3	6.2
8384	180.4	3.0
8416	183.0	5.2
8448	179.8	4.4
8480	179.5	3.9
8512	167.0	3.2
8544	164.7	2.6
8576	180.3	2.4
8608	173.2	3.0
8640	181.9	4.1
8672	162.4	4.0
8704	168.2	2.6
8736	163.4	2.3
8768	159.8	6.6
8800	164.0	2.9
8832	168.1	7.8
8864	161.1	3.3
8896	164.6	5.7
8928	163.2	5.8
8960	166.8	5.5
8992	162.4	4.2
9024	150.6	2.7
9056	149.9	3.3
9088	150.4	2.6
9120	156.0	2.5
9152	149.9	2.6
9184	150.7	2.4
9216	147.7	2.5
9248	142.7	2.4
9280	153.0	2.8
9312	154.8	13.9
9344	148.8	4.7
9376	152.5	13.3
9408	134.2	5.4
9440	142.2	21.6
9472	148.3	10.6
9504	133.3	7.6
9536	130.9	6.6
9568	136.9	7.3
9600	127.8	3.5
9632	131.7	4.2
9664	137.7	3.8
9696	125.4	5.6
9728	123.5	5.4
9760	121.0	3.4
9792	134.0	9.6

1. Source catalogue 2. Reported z 0.000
